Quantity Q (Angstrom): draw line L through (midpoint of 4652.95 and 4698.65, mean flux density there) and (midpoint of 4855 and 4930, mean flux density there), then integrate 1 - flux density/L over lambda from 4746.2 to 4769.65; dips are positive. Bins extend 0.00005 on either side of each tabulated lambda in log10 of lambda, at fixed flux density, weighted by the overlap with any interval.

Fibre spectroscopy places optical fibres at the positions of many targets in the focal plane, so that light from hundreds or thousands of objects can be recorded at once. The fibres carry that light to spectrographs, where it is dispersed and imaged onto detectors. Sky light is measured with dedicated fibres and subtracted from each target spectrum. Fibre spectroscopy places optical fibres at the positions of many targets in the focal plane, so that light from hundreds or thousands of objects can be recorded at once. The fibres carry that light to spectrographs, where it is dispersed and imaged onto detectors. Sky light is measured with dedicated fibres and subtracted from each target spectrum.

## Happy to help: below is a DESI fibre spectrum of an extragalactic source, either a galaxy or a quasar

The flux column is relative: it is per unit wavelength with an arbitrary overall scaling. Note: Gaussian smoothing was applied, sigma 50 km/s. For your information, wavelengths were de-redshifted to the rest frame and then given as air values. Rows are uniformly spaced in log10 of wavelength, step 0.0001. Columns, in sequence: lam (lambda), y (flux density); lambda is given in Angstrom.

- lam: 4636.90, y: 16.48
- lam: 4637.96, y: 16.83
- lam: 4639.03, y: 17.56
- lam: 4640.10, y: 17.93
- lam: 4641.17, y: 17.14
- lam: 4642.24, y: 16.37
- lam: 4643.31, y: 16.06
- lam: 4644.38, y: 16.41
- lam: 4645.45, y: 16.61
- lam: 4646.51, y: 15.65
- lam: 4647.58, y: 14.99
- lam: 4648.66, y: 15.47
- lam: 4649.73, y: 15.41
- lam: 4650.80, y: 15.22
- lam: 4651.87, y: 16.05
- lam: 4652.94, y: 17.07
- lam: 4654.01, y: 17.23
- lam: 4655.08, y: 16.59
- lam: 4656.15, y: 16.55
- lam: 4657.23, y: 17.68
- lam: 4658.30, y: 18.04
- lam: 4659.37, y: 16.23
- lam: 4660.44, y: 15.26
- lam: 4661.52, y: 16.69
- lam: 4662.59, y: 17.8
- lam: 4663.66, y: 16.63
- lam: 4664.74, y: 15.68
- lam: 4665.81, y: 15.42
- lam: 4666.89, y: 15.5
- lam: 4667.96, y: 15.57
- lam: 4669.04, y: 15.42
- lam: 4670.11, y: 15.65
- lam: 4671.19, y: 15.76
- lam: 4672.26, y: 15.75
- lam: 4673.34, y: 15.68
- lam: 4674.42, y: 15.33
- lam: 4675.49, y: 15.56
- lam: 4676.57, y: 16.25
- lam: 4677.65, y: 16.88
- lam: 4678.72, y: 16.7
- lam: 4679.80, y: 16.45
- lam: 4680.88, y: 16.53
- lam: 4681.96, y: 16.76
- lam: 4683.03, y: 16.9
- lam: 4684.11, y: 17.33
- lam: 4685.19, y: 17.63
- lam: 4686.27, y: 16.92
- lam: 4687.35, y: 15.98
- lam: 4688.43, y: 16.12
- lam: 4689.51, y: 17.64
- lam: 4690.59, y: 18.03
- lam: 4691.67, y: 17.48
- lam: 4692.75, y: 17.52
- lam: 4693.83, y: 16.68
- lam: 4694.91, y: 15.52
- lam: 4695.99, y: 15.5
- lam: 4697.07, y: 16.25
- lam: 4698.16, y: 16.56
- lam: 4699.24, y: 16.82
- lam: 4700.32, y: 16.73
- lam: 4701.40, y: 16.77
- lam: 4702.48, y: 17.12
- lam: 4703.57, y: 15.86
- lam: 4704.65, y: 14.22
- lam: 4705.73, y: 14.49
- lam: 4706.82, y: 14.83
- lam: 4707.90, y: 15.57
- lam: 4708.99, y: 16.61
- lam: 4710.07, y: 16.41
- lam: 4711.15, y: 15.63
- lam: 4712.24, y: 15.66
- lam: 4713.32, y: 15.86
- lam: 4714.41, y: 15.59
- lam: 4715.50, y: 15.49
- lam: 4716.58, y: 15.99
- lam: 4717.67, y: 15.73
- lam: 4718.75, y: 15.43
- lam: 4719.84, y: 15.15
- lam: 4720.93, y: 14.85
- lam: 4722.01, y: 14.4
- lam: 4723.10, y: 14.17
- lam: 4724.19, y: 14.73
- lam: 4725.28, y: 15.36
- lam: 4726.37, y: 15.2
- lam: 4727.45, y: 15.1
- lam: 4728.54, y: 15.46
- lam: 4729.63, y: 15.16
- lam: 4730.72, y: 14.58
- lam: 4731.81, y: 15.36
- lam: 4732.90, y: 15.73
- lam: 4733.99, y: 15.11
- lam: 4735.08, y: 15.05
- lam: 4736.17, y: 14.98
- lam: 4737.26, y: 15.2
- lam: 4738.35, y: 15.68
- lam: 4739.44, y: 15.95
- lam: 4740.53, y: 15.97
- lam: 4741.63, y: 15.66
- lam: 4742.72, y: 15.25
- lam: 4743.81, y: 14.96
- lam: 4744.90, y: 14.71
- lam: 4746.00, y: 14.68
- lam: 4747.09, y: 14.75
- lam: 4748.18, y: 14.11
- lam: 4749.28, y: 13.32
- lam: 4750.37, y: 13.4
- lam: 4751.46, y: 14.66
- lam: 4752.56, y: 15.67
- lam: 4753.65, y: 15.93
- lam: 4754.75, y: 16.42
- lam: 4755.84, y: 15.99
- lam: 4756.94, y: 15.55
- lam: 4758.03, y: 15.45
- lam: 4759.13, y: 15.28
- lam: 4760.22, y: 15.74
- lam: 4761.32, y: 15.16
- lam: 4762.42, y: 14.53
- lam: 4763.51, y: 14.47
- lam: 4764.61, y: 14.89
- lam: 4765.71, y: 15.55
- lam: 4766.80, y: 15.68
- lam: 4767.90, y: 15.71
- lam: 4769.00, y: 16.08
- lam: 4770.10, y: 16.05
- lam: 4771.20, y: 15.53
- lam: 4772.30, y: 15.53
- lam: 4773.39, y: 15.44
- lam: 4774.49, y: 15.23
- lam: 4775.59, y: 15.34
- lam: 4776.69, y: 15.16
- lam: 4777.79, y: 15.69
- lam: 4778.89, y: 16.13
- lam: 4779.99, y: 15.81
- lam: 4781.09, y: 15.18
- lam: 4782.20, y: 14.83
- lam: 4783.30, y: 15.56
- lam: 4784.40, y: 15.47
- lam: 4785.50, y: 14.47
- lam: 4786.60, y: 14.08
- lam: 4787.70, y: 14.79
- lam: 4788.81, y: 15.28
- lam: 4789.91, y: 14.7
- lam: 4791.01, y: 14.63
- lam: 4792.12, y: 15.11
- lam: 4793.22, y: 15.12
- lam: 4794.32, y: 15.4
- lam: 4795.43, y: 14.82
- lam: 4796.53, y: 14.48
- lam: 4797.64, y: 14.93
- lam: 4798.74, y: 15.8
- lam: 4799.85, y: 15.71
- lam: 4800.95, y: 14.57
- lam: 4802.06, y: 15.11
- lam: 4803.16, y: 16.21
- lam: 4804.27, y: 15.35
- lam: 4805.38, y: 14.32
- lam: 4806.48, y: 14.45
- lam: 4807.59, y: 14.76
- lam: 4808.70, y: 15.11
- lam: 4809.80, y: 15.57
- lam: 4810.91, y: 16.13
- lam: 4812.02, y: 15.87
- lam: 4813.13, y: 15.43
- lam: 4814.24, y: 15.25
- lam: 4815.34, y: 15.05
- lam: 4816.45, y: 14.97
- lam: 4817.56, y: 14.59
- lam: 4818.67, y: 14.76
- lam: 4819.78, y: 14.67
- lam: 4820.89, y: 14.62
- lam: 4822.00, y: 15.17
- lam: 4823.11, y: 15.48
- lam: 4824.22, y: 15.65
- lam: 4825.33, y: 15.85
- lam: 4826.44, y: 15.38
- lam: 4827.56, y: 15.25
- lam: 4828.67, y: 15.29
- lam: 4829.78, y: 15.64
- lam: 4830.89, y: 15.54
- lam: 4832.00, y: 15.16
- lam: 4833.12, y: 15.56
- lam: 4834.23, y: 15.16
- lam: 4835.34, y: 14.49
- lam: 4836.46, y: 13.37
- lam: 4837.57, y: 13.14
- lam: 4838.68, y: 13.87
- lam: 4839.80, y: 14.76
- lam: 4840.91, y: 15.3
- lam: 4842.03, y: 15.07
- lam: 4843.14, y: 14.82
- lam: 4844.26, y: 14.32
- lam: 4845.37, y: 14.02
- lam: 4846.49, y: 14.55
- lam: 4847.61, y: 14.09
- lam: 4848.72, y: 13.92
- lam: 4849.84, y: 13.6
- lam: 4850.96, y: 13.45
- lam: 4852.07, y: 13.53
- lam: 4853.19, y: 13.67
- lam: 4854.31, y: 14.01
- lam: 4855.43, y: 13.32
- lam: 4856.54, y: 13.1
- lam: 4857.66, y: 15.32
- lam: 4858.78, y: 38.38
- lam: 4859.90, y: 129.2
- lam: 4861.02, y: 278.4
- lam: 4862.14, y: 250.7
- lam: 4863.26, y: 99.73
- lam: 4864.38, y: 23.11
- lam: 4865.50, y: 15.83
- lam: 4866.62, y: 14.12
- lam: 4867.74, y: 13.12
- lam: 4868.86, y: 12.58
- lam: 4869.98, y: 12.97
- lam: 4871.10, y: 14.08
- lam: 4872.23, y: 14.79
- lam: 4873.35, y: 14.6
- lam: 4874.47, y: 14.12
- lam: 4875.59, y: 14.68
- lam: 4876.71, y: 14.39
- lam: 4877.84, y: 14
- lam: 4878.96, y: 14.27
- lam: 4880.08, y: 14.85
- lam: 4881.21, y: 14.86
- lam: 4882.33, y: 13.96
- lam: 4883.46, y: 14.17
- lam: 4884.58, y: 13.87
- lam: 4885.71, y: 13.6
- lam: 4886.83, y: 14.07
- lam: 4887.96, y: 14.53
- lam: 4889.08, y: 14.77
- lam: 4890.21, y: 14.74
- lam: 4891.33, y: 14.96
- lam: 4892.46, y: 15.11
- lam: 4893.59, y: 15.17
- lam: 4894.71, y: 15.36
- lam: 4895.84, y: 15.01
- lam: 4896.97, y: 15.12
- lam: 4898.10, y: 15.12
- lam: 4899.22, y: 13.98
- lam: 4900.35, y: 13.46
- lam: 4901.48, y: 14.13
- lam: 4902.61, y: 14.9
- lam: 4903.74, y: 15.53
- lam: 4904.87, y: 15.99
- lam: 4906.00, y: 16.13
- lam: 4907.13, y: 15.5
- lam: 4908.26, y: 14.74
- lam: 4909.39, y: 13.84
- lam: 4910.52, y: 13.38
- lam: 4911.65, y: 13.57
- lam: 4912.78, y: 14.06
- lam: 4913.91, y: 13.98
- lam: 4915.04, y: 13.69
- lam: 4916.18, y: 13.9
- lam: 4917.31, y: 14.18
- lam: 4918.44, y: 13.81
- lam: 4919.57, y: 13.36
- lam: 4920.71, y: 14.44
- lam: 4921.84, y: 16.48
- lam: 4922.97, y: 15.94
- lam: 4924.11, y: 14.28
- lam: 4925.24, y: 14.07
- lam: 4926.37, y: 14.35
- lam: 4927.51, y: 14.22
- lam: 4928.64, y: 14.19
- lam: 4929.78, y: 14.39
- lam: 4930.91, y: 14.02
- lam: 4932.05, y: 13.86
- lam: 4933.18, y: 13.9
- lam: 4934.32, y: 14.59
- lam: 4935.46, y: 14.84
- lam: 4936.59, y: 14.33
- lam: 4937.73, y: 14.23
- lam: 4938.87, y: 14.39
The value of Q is 5.5 Angstrom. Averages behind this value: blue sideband 16.5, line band 15.2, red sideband 25.4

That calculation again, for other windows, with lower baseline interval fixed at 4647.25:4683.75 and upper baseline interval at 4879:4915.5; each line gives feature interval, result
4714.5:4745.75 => 1.0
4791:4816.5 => 0.1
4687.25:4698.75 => -0.5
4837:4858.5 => 0.7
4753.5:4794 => 0.3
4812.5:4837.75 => 0.0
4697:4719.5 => 0.0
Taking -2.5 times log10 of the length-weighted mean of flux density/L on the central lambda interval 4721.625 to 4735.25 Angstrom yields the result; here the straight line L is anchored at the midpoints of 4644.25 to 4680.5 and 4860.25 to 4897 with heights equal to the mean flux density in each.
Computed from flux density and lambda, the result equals 0.38 mag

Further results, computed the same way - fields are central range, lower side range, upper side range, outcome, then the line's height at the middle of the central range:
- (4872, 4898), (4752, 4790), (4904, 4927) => 0.01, 14.7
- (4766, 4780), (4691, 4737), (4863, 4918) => 0.00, 15.7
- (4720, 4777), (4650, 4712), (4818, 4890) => 0.30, 20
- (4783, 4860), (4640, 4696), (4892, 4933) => -0.07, 15.2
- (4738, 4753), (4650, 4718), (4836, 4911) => 0.28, 19.2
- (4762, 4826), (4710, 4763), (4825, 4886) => 0.36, 21.3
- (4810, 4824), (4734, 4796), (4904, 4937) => -0.02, 14.9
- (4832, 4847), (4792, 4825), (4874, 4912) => 0.03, 14.9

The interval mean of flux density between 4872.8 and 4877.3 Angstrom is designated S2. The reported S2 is 14.4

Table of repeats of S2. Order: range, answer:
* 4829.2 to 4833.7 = 15.5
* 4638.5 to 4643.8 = 17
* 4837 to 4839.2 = 13.5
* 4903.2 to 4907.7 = 15.8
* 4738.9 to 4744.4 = 15.5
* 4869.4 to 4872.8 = 13.9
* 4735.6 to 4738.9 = 15.3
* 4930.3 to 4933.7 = 14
